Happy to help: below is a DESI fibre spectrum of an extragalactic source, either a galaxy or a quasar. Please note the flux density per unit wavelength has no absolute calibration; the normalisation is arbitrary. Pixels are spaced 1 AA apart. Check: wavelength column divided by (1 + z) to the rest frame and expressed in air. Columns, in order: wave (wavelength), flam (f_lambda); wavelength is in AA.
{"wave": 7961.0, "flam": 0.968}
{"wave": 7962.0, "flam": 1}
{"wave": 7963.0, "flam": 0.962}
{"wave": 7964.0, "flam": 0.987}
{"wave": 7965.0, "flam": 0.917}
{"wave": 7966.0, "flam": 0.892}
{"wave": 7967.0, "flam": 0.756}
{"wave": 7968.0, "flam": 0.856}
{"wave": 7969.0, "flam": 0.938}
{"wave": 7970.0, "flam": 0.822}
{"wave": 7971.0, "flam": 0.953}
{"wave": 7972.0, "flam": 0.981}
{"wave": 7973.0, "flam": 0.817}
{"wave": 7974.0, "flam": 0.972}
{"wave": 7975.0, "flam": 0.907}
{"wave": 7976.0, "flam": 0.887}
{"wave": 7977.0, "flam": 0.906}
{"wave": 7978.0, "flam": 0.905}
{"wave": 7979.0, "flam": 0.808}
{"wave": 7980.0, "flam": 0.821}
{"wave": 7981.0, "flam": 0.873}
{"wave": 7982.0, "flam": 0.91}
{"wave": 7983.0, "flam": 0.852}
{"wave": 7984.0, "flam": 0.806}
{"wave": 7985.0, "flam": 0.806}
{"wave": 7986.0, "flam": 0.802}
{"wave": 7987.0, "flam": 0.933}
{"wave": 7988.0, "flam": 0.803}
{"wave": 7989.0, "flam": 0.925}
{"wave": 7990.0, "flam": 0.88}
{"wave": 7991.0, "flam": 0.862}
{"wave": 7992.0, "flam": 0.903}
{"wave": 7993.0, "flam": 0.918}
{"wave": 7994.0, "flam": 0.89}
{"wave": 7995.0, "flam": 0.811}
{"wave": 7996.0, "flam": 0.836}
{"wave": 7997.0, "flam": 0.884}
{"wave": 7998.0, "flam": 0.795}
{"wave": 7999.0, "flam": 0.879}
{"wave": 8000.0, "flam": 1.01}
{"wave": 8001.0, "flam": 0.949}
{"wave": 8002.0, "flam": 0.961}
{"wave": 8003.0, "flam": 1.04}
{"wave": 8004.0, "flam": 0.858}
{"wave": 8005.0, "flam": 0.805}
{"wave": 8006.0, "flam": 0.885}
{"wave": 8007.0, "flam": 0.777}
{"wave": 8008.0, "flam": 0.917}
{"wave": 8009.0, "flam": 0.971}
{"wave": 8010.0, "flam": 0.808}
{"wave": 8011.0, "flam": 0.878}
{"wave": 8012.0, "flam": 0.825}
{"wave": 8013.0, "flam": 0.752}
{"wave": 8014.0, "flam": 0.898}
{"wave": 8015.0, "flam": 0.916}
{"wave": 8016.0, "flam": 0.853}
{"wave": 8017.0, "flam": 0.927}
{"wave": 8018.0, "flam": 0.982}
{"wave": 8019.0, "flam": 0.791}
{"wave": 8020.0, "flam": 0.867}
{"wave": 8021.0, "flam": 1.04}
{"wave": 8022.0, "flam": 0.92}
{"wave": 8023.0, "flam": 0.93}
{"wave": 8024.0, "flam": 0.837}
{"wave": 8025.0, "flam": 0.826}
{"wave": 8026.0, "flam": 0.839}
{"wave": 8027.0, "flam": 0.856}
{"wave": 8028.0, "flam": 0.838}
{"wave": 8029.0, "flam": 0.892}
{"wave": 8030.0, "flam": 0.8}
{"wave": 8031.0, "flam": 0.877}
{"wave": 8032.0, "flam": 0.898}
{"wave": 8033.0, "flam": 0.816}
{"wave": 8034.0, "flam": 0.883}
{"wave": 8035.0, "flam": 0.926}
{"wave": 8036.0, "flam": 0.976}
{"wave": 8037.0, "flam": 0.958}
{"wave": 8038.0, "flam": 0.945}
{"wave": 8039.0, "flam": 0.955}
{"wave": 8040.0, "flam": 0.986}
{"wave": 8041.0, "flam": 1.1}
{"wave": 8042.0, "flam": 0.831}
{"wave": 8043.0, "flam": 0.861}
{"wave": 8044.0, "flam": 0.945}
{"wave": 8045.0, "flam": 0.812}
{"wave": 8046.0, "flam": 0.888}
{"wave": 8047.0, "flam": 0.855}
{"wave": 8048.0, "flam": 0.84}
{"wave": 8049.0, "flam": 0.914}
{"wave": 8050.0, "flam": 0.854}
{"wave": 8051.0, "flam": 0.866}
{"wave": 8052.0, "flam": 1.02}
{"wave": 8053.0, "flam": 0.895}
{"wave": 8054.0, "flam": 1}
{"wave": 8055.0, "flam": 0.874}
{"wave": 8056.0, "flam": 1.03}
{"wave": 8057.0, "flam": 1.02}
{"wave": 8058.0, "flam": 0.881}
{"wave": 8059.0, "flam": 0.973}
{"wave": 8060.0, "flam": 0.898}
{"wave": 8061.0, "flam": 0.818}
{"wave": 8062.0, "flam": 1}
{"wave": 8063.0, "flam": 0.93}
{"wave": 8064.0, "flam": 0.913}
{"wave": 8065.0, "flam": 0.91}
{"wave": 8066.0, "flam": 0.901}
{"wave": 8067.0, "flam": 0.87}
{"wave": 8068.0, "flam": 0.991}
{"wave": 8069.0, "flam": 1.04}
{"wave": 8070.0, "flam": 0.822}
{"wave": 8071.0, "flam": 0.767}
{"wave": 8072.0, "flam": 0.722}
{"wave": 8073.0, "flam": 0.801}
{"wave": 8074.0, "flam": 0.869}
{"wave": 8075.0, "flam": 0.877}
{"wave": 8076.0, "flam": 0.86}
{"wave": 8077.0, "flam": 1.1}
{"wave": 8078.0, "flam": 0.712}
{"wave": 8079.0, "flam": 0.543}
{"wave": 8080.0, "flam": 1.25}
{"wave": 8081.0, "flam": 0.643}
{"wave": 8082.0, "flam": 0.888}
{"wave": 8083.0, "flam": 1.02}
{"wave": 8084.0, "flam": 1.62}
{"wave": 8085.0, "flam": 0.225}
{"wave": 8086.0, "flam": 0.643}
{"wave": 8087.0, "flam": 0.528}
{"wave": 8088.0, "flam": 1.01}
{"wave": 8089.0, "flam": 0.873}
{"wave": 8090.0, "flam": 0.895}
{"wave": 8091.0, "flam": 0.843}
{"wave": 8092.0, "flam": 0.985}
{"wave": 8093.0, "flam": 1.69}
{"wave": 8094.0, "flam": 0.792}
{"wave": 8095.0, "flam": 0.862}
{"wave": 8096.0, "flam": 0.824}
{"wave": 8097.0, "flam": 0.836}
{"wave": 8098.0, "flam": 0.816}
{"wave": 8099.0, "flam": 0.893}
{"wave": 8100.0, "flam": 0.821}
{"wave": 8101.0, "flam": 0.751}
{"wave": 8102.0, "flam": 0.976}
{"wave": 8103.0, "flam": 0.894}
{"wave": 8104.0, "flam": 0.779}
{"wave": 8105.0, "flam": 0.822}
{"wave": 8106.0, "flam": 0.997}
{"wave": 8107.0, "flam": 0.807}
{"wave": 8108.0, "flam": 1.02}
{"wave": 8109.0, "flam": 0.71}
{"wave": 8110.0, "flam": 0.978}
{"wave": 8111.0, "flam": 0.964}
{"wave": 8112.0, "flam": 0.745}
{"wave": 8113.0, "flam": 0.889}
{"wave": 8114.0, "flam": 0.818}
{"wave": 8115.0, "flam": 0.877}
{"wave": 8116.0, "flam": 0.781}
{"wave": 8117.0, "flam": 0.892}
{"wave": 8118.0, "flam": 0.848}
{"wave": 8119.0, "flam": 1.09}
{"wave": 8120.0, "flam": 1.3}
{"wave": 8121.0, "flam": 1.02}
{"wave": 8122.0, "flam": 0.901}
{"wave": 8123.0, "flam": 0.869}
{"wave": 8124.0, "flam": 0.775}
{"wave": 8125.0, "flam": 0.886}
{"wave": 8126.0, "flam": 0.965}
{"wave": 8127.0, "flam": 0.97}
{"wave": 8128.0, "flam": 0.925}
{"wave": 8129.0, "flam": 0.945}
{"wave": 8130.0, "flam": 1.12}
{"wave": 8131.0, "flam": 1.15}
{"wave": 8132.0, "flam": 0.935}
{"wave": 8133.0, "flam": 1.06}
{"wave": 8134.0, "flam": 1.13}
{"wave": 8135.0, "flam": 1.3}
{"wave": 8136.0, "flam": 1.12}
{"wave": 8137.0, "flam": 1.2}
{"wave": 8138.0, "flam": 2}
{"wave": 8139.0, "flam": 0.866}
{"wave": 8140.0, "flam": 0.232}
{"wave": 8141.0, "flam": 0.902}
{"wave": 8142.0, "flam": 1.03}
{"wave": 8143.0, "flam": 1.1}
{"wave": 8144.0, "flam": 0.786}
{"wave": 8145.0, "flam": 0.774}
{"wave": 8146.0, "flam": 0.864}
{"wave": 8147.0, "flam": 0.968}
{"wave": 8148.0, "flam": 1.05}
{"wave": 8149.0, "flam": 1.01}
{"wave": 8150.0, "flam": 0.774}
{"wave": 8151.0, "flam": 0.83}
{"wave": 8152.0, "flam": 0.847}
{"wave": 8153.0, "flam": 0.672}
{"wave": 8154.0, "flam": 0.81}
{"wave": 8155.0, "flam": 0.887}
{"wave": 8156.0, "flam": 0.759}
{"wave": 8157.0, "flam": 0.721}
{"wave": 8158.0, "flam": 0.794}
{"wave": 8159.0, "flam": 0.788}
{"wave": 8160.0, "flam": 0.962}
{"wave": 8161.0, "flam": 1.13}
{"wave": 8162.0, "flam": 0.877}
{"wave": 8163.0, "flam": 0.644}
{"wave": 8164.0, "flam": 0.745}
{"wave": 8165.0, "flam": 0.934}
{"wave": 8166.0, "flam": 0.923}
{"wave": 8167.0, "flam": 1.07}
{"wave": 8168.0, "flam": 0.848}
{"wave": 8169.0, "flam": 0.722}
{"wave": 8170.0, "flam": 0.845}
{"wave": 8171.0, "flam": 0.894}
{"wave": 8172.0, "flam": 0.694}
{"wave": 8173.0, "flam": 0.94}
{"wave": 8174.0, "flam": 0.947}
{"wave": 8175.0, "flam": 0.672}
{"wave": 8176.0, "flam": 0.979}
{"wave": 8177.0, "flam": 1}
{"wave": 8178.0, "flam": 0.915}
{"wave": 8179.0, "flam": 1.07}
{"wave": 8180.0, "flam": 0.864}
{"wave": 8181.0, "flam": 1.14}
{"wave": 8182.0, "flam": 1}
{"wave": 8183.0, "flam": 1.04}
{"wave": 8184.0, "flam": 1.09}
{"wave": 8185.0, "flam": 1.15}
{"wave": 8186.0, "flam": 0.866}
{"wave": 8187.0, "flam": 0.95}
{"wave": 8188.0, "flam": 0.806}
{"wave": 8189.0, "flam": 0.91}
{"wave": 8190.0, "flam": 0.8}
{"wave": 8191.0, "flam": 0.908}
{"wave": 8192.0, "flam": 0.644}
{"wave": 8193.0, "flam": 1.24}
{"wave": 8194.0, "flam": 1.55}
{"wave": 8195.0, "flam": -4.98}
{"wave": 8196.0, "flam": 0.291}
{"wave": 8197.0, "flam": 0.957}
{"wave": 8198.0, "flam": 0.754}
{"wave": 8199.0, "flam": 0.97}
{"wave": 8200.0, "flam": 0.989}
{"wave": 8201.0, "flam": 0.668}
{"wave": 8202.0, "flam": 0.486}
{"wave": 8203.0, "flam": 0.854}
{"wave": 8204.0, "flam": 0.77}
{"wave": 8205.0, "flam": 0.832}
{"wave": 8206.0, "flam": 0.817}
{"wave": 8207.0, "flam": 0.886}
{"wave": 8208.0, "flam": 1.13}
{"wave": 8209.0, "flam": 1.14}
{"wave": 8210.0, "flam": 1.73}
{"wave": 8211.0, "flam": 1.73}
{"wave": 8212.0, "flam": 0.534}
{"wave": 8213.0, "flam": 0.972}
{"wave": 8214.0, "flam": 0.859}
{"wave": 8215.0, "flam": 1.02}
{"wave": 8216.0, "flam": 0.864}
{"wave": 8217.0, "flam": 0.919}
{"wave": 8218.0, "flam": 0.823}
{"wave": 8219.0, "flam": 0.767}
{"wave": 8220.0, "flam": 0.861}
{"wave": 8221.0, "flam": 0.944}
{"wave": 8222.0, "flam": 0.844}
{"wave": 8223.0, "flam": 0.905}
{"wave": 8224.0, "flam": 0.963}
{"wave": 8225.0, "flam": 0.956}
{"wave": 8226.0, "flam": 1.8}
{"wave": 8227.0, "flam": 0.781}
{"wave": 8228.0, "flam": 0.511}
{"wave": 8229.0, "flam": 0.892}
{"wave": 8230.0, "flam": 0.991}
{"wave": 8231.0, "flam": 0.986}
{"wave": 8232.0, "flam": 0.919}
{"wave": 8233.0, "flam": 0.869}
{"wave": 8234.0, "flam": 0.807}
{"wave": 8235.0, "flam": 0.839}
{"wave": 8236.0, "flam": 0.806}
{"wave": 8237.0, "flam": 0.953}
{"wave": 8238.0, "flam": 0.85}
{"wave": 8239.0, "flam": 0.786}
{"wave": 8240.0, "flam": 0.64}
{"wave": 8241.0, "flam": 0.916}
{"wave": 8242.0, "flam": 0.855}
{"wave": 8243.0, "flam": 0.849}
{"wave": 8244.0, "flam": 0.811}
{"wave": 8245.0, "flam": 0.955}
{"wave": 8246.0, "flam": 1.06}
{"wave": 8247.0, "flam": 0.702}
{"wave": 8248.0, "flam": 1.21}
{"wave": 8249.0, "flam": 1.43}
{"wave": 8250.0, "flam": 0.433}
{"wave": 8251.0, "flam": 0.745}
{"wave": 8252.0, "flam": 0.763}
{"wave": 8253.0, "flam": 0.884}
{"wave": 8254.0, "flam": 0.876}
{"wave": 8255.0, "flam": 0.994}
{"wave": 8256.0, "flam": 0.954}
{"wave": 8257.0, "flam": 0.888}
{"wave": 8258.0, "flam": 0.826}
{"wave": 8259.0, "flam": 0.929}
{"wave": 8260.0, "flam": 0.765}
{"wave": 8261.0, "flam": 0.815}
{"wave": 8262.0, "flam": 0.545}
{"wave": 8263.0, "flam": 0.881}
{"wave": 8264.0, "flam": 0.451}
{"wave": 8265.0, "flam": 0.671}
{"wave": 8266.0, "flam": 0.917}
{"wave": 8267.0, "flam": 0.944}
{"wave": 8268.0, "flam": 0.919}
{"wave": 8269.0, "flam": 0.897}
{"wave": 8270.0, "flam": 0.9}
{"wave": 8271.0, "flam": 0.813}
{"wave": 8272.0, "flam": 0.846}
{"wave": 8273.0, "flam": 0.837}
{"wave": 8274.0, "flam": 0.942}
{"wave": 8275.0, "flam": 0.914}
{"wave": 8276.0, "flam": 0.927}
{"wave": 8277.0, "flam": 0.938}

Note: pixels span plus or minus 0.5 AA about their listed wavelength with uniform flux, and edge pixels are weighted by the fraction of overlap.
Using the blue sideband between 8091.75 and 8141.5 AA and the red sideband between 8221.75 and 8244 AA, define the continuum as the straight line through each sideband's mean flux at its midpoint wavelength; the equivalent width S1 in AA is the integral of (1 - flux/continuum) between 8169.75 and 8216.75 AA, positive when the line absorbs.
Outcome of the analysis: 5.2 AA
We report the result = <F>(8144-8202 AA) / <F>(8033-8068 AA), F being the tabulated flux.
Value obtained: 0.9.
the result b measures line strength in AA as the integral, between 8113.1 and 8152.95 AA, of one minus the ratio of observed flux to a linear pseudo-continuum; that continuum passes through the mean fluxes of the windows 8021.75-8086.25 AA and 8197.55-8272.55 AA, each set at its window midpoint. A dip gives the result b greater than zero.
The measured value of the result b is -3.34 AA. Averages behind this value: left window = 0.894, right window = 0.892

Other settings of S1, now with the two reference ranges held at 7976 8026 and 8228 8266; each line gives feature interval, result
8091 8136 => -4.03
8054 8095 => -1.52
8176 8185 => -1.72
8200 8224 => -2.18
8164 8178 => -0.34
